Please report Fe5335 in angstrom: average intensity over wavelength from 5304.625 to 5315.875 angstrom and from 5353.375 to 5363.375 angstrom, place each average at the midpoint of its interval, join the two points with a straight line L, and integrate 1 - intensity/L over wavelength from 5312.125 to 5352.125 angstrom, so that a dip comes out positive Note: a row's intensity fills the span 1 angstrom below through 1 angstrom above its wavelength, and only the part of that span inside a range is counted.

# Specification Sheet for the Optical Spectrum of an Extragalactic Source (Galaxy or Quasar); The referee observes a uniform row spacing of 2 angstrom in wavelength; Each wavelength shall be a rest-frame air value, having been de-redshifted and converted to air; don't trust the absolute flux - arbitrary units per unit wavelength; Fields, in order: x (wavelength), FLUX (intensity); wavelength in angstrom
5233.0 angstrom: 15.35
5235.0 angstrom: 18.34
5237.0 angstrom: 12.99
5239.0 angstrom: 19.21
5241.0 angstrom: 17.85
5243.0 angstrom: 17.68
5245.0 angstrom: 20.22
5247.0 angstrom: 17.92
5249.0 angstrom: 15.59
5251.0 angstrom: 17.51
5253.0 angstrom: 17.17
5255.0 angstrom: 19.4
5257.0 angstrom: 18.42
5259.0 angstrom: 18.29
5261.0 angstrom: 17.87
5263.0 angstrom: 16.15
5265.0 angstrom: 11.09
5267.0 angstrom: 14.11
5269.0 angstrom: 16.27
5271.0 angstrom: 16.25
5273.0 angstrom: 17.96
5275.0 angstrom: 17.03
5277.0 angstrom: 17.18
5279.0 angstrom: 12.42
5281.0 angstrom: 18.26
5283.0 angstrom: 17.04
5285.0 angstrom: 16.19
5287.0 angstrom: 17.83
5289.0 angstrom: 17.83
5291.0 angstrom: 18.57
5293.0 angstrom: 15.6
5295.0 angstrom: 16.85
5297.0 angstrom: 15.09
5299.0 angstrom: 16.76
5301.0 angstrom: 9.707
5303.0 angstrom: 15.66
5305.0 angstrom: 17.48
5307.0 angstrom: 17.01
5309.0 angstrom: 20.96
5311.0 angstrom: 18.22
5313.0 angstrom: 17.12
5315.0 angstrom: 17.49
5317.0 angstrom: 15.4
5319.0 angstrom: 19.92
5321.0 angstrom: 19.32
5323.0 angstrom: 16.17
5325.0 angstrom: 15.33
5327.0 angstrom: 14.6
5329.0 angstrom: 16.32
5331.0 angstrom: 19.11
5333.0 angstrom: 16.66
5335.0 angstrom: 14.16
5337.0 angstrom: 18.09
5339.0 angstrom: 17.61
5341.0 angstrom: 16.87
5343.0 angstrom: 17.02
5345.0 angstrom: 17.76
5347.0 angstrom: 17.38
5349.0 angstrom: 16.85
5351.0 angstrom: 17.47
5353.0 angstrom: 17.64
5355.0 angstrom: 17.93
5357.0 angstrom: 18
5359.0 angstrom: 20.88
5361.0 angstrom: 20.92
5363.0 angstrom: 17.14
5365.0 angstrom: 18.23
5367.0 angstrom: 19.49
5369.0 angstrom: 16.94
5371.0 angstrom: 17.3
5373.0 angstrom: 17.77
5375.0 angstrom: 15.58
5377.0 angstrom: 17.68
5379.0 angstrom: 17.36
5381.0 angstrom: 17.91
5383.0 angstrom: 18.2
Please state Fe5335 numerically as 3.2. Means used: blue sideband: 18.1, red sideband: 19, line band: 17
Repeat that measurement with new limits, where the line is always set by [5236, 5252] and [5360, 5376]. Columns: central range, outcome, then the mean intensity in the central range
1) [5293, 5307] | 1.76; 15.4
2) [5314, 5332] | 0.66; 17.1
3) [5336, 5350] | 0.35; 17.4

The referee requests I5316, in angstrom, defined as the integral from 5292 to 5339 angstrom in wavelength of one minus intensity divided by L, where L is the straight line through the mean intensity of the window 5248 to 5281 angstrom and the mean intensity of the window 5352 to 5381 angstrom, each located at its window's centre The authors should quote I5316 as 1.6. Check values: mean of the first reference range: 16.5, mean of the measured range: 16.7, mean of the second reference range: 18.1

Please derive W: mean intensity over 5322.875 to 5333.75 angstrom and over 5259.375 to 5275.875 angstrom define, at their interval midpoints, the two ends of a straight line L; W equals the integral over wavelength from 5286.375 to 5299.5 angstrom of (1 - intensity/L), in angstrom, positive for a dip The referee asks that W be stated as -0.65 angstrom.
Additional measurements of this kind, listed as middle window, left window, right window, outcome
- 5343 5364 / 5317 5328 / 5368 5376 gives -1.5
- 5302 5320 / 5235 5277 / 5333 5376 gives -0.4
